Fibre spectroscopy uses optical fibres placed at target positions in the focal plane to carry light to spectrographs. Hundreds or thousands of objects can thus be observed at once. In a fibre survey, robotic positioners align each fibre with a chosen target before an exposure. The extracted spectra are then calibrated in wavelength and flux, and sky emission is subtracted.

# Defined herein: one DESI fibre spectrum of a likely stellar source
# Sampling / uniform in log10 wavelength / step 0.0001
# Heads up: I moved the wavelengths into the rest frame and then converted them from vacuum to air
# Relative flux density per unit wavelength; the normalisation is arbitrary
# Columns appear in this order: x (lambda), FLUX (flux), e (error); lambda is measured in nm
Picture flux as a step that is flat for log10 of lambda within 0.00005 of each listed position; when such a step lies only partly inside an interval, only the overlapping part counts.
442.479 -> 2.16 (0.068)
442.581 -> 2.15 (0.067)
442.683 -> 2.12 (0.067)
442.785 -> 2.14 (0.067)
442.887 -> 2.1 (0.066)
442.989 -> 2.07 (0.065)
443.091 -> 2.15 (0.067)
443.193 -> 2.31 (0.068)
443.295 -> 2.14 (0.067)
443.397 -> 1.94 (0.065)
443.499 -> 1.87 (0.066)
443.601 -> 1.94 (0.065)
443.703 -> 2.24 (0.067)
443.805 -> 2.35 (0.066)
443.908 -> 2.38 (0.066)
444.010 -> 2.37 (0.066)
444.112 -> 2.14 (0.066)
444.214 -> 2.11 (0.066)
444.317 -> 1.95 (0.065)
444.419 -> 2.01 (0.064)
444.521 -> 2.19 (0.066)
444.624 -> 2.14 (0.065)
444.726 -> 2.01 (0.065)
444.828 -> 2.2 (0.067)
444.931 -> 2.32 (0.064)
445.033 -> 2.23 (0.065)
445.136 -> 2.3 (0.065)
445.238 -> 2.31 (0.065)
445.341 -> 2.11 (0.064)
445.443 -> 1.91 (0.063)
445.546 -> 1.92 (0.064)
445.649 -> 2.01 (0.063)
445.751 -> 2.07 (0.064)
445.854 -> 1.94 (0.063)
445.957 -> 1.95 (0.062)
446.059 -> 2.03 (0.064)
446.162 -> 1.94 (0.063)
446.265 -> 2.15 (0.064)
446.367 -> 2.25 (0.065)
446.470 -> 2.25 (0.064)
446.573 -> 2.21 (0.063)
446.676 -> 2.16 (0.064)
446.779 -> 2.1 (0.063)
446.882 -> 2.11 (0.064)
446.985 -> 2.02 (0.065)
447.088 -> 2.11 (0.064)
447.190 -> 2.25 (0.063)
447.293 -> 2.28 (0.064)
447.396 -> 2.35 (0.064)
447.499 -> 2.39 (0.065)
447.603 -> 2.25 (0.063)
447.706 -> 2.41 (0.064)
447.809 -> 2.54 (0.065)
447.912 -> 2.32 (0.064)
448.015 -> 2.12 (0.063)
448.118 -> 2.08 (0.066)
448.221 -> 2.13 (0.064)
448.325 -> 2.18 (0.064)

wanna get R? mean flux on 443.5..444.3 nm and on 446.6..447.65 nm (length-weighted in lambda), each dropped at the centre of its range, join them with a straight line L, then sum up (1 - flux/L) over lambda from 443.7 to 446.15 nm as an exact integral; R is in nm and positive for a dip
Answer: 0.07 nm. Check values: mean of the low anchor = 2.18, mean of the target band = 2.13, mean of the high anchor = 2.2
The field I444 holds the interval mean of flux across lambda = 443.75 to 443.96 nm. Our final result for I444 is 2.36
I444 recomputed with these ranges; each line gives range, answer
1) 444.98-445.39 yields 2.24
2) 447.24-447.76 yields 2.33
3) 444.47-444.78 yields 2.12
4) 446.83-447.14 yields 2.09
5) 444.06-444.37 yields 2.07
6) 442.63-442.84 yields 2.13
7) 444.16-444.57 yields 2.07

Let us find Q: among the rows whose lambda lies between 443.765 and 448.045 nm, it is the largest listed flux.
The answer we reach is 2.54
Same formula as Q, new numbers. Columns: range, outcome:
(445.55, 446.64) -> 2.25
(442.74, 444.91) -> 2.38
